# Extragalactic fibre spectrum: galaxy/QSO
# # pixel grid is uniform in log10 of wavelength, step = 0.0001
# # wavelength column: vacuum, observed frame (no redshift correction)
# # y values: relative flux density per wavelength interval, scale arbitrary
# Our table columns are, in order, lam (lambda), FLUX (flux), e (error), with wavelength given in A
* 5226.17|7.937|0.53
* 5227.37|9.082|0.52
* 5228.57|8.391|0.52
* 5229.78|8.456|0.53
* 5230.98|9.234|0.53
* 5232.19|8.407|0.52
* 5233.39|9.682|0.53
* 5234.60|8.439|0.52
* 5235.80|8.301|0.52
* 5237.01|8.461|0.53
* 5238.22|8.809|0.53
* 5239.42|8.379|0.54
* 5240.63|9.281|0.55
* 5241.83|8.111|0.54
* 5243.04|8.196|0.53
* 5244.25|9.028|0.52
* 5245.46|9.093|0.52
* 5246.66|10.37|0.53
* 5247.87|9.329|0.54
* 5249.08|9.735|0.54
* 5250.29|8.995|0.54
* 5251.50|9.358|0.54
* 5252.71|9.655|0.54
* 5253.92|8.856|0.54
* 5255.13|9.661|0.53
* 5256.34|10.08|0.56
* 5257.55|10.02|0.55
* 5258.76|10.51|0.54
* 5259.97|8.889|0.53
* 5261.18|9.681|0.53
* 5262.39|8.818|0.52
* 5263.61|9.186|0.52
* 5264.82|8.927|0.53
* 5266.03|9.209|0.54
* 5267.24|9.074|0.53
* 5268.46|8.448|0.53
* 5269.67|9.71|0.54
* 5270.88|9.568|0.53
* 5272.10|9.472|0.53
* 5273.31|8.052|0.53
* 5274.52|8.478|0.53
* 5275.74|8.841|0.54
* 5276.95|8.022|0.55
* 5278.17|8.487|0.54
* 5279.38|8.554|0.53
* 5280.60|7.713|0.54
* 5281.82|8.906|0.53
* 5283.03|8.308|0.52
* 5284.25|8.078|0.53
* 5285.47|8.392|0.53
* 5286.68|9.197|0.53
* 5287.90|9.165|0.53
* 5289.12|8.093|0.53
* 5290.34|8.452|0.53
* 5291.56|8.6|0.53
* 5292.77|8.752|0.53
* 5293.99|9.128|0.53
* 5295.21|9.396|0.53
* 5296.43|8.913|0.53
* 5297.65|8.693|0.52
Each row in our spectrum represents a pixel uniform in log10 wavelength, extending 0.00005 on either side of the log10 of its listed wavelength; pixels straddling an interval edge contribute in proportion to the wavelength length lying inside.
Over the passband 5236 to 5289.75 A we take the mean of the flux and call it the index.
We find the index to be 8.97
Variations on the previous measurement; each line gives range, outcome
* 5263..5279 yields 8.88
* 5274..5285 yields 8.37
